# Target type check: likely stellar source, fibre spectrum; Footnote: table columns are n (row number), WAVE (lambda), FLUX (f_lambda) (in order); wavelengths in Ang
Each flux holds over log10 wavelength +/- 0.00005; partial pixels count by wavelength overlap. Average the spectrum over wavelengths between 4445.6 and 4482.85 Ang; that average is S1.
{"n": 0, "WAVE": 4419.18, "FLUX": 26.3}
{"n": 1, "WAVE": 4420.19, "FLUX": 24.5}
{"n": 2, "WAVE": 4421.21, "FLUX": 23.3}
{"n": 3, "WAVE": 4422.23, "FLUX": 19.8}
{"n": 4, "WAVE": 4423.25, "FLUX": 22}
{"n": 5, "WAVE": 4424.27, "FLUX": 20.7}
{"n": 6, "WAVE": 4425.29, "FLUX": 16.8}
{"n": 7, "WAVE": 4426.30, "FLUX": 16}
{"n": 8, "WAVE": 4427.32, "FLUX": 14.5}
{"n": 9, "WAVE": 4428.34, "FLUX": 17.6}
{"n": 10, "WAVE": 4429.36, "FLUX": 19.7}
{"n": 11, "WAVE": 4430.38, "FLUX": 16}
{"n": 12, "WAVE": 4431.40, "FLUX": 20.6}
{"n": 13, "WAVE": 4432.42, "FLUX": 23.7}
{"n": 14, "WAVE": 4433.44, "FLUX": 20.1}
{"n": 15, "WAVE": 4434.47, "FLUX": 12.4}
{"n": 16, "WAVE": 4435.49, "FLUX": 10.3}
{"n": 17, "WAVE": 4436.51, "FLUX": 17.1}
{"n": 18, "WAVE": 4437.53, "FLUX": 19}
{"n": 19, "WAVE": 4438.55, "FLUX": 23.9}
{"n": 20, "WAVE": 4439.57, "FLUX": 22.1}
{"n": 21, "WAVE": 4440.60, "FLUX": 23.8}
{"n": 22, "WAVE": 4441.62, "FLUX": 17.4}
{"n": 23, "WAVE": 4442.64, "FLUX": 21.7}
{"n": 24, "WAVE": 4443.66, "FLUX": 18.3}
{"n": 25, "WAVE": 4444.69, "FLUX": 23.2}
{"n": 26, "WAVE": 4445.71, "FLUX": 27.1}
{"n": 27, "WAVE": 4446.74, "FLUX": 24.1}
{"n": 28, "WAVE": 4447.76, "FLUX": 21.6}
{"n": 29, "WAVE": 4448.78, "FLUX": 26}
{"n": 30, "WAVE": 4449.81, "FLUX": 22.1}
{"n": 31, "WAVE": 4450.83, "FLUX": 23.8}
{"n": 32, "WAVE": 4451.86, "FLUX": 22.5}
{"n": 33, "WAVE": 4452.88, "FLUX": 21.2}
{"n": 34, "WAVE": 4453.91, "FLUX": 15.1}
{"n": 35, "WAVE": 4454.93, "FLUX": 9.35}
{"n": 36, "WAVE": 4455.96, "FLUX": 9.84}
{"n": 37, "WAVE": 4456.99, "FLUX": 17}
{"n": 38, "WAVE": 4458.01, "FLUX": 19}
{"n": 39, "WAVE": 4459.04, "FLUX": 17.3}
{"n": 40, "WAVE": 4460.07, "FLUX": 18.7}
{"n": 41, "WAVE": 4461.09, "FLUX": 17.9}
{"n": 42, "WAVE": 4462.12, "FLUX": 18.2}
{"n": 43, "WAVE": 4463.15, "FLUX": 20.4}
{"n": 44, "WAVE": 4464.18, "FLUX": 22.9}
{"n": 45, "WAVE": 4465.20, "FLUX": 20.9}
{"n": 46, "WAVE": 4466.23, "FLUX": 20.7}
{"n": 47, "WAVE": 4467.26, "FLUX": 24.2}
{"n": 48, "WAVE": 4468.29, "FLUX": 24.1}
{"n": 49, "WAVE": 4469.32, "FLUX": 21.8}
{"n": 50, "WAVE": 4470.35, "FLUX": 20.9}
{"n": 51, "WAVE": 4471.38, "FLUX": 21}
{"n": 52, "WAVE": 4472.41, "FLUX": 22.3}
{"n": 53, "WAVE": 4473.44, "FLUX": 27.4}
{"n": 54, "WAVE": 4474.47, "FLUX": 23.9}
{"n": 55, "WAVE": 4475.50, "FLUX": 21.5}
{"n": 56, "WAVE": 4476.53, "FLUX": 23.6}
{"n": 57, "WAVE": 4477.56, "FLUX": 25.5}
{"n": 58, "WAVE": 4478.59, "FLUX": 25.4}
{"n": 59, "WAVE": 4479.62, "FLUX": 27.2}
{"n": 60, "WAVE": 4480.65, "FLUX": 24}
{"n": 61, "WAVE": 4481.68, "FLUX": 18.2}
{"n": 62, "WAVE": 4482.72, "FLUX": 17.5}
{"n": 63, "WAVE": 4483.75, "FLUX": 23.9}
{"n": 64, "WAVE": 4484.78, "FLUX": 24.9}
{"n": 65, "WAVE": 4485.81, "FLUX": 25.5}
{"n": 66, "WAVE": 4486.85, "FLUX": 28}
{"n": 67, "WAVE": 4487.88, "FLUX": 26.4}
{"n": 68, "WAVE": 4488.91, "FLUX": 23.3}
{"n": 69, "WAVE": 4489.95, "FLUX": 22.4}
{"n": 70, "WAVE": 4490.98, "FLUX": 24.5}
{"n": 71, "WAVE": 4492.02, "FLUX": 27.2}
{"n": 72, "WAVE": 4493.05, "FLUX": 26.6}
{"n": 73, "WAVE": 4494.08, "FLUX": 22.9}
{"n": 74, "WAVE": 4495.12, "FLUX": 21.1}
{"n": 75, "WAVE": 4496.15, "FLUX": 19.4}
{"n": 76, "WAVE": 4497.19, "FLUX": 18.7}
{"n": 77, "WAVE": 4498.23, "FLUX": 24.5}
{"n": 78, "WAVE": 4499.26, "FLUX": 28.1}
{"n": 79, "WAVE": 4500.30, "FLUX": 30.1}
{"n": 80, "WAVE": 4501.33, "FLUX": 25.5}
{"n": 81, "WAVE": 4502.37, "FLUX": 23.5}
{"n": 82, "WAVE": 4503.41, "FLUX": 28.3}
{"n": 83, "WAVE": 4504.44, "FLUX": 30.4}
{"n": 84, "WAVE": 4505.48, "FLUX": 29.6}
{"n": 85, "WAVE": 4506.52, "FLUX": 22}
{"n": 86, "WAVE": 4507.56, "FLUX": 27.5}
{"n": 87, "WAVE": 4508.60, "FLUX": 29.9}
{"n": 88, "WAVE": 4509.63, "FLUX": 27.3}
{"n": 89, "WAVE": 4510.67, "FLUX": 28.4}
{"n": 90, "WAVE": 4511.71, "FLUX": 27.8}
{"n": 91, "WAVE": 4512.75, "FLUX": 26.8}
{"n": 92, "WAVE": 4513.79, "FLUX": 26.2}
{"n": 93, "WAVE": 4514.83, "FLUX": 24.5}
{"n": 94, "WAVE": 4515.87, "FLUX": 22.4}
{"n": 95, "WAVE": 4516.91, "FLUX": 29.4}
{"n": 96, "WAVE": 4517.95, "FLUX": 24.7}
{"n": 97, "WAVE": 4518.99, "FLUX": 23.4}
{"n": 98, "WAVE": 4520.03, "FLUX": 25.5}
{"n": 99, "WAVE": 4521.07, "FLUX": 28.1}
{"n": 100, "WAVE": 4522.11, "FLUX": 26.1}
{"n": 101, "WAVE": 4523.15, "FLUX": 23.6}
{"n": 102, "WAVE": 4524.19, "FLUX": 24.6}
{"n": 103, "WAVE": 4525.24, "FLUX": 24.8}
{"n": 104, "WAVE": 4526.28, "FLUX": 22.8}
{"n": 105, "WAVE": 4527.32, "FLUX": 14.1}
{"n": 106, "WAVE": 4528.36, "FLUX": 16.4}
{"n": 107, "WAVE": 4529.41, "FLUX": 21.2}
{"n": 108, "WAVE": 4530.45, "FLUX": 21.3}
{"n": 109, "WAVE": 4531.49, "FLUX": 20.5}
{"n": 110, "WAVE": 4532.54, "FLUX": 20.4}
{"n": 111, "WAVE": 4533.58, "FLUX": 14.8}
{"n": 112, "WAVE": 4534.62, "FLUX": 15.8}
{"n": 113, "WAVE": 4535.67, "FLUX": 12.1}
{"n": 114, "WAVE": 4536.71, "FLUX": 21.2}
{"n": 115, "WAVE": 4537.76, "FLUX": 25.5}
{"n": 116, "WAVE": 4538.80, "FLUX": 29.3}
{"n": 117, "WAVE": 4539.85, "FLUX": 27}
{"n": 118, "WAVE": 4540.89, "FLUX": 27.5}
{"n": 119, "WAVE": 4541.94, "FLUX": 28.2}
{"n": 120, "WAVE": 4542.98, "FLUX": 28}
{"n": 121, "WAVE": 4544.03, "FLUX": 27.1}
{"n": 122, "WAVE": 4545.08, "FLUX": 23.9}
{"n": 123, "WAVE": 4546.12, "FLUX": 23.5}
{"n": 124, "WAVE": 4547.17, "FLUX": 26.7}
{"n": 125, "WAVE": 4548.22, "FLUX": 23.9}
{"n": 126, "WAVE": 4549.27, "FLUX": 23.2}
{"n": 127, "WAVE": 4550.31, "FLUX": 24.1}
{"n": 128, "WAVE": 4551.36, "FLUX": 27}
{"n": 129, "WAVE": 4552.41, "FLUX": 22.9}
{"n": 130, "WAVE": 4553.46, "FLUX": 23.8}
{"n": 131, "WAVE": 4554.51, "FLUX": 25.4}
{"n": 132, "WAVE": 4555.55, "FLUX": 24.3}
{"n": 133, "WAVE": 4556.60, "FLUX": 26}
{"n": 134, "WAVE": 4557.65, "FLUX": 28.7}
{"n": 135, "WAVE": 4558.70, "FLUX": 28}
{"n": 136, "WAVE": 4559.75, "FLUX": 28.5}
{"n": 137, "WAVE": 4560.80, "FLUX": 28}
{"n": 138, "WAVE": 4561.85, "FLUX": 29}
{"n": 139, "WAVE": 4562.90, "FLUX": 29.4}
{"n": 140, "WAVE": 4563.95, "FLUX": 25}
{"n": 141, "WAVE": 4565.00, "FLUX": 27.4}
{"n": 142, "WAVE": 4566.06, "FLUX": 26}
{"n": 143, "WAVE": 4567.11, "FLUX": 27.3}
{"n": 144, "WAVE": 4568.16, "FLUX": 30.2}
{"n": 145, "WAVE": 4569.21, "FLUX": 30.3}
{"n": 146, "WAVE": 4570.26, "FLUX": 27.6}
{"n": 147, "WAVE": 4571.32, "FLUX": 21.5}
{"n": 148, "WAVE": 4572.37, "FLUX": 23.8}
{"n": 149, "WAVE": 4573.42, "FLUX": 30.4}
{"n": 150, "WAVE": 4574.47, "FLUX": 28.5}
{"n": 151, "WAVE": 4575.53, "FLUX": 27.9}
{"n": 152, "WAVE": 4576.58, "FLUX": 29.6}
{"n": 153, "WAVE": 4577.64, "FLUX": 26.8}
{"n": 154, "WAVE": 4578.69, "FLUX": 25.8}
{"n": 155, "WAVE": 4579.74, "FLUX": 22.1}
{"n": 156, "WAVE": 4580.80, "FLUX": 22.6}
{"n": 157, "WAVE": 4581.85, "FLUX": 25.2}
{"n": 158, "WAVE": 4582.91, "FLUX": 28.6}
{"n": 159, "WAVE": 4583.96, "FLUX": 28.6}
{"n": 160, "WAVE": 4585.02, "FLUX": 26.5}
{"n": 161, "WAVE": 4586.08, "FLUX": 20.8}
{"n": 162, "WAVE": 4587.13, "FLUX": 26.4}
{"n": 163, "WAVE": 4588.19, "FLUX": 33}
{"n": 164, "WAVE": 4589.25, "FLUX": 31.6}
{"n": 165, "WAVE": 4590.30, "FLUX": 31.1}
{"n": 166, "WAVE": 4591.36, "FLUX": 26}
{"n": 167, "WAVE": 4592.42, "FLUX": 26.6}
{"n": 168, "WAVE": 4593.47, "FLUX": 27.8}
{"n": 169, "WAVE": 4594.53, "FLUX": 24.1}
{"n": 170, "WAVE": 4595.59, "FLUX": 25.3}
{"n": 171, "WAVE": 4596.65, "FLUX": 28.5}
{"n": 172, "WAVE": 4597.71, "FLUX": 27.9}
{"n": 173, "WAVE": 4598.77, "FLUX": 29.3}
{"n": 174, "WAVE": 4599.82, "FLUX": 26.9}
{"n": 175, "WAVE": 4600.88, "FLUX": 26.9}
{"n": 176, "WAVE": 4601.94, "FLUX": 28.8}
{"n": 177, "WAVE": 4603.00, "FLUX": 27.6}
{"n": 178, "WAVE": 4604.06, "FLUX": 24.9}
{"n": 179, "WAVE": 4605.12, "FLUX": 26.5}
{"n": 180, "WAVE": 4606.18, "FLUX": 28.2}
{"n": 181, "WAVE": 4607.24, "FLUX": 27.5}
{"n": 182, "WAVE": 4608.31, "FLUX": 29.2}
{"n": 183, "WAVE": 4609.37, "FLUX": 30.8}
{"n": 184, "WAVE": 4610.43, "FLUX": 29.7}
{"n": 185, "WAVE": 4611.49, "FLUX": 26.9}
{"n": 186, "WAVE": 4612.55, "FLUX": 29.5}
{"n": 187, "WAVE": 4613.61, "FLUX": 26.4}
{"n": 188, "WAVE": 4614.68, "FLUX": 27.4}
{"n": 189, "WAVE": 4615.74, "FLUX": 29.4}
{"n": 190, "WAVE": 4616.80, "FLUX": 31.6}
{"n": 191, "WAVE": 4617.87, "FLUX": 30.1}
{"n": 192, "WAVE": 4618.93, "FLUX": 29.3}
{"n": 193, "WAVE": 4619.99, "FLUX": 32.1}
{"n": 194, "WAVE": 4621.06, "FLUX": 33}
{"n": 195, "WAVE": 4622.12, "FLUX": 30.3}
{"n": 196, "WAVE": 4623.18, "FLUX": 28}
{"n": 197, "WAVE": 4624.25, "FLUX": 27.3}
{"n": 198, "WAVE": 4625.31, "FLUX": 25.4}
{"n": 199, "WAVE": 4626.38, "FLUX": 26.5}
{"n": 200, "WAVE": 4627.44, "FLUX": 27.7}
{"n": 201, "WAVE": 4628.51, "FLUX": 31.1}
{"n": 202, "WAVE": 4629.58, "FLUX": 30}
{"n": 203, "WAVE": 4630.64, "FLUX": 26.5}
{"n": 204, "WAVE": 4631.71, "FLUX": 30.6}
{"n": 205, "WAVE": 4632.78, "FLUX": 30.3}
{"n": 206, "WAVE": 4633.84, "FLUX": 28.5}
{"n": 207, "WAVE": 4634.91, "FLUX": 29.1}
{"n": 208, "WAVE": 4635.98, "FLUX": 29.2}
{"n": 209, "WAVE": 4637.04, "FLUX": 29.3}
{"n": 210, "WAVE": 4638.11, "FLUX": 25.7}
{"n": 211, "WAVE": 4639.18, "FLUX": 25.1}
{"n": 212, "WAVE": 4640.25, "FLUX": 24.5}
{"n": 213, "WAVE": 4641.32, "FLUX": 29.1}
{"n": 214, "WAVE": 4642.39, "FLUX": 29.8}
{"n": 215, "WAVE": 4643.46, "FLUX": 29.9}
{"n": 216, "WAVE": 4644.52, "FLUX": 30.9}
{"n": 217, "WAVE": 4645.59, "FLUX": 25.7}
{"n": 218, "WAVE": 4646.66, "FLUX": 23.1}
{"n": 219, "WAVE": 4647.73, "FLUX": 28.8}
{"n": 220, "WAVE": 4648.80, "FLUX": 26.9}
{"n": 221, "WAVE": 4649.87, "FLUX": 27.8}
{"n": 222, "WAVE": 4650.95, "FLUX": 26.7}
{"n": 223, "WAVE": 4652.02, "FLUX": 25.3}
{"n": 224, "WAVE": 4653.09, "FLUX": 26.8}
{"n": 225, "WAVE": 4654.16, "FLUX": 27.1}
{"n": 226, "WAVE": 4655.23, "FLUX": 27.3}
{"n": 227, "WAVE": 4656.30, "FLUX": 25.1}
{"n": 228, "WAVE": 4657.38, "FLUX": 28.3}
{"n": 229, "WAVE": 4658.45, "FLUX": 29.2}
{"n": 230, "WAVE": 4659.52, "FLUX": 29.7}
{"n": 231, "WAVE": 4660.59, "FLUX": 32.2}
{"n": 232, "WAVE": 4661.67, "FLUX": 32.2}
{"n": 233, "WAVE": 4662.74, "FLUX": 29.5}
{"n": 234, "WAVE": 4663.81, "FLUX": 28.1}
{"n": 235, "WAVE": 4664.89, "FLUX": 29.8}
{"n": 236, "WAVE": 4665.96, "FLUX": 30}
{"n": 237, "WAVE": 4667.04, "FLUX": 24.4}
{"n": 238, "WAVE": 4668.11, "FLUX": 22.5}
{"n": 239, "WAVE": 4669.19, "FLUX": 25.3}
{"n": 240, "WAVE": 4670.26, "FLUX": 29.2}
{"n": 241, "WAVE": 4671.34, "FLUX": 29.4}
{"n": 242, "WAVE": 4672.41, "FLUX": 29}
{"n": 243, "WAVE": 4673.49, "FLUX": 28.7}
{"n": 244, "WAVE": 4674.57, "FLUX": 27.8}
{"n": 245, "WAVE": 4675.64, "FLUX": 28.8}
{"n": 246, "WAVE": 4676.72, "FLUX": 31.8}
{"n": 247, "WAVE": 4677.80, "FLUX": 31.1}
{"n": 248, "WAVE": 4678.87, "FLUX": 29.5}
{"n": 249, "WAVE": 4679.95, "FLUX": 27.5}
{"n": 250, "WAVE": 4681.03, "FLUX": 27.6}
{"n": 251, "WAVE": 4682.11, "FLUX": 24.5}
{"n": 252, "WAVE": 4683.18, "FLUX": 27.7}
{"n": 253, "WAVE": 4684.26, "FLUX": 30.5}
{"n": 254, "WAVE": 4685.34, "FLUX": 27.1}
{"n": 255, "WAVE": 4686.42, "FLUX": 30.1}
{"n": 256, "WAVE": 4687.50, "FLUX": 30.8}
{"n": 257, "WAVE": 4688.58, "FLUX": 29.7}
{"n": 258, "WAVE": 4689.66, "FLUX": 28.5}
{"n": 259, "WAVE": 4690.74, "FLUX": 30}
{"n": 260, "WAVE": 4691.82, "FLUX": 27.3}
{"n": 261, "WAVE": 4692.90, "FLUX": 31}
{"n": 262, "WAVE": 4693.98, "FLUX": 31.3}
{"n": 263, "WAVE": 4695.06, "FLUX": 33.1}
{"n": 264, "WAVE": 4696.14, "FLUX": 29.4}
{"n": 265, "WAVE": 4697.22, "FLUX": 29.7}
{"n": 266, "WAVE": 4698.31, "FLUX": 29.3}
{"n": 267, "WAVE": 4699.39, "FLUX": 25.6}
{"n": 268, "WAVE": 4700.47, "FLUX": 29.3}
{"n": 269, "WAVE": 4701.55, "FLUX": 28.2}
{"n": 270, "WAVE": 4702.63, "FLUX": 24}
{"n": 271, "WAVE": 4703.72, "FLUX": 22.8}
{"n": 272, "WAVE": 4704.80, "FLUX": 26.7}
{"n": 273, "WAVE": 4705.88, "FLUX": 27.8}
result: 21.2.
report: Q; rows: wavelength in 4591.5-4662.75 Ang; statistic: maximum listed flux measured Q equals 33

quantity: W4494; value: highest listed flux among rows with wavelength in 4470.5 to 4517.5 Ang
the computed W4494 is 30.4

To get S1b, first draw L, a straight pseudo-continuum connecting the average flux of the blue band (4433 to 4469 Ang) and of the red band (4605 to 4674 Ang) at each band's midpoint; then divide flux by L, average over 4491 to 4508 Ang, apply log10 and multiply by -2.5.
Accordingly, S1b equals -0.151 mag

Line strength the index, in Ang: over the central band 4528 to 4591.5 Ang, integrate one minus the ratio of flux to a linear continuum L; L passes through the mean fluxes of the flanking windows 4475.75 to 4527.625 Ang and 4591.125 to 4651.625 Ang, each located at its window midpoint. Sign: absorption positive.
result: 2.5 Ang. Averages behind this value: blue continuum 25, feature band 25.5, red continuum 28.1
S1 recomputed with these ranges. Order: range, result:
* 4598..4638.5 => 28.6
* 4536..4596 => 26.5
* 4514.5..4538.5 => 21.9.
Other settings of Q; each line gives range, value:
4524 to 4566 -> 29.4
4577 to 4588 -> 28.6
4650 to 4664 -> 32.2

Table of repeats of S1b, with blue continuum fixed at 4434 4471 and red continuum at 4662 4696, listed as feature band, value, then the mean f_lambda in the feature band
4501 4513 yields -0.23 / 27.3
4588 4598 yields -0.11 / 28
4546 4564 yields -0.09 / 26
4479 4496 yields -0.13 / 23.9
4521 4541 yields 0.07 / 21.6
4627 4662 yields -0.03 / 28.1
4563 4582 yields -0.09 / 26.6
